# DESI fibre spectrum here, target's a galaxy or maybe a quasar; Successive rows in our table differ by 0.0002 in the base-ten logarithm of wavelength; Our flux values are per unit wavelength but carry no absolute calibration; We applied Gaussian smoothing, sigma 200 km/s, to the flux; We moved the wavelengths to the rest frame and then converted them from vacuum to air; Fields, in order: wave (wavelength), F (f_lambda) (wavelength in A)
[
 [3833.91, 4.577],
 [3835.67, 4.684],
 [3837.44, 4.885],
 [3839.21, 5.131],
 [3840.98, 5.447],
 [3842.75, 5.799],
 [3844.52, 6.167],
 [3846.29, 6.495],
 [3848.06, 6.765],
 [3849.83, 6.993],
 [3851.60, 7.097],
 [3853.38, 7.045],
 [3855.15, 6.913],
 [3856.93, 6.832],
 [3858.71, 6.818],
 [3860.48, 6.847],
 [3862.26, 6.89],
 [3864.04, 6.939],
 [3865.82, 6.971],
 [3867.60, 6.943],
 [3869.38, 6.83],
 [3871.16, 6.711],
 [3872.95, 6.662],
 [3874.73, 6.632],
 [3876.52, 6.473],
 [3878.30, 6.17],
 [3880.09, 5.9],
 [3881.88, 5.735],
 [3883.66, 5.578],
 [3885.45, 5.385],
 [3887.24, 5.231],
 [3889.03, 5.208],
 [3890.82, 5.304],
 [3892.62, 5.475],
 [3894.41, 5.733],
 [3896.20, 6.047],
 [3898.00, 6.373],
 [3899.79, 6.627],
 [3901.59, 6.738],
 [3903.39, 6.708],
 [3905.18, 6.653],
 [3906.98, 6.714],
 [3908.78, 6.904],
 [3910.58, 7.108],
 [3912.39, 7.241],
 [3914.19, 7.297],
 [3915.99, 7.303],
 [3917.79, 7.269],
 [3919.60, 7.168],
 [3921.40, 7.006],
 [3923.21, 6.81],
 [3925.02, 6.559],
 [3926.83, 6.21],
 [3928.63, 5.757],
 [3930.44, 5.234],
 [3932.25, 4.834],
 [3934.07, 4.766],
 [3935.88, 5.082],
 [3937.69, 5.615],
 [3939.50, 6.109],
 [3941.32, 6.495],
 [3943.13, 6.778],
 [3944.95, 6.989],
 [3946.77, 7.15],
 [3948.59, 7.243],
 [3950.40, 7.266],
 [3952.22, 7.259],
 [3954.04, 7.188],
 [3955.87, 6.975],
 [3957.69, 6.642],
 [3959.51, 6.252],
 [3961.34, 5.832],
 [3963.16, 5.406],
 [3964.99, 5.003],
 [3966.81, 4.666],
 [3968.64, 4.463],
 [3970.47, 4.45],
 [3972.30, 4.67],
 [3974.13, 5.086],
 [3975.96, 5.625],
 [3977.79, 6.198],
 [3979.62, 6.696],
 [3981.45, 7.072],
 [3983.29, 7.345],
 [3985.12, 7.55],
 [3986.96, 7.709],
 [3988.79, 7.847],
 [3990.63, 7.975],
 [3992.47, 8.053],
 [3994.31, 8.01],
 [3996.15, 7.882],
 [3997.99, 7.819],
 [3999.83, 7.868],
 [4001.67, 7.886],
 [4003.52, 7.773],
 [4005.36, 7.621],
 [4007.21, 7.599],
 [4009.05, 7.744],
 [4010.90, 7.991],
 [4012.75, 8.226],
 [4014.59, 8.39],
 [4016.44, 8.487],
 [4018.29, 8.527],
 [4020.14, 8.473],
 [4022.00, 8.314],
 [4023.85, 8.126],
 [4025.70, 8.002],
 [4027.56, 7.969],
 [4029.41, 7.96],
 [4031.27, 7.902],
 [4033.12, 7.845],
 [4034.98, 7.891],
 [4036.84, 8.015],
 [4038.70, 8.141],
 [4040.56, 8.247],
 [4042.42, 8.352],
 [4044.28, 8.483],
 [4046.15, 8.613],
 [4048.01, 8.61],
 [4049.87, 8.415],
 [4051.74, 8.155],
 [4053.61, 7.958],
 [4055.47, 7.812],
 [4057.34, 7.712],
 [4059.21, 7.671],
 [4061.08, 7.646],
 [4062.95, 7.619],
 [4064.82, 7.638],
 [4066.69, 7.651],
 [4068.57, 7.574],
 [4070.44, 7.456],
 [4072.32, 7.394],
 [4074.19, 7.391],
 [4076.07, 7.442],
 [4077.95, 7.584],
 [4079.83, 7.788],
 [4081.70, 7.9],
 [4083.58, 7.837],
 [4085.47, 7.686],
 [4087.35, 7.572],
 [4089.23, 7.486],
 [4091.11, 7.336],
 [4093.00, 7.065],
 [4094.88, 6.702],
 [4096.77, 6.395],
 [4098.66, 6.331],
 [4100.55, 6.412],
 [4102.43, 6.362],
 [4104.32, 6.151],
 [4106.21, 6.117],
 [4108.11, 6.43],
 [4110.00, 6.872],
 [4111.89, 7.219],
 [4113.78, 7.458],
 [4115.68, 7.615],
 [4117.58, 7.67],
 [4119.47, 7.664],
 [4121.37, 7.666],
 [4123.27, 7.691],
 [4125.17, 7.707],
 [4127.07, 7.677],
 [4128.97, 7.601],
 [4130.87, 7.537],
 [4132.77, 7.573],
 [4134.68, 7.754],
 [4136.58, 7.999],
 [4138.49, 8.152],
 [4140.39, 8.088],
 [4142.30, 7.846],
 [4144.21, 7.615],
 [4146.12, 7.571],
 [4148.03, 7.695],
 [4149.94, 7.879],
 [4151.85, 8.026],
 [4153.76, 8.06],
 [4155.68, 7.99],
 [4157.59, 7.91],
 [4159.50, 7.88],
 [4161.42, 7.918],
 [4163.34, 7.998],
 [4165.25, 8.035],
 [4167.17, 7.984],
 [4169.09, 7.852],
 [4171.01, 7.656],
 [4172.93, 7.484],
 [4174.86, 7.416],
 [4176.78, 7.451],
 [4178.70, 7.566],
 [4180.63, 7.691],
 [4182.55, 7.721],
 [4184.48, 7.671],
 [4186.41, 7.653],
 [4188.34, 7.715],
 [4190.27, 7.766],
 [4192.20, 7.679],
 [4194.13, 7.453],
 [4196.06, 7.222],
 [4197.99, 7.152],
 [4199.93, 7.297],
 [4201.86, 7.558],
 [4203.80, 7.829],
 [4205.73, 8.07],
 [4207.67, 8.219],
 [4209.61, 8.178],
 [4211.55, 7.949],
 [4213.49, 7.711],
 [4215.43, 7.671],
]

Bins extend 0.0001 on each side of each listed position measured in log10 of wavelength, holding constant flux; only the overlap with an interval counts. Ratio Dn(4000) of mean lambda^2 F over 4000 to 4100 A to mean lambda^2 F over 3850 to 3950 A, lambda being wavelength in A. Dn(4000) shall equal 1.31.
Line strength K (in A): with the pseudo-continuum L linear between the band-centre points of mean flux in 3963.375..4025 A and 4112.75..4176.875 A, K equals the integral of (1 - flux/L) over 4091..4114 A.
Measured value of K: 2.94 A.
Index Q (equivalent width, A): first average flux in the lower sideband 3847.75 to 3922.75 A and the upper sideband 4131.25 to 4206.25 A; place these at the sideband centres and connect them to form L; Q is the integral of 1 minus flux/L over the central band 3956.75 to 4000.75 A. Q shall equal 2.8 A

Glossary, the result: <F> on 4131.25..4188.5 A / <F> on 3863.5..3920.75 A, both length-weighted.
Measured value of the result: 1.21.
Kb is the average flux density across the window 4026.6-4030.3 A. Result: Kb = 7.96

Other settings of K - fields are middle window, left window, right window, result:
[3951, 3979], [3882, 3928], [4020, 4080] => 5.1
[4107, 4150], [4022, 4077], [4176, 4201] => 0.6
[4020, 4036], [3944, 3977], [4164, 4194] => -3.7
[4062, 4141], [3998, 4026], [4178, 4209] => 5.0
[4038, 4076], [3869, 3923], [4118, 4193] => -3.5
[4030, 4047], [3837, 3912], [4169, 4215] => -2.7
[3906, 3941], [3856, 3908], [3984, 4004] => 2.5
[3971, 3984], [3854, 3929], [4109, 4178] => 1.7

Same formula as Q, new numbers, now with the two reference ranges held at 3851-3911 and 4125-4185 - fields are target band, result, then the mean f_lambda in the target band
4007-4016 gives -1.3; 8.05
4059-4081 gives -0.6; 7.57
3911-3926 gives -1.1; 7.07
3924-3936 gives 2.0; 5.53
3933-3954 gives 0.9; 6.45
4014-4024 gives -1.8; 8.4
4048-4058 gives -1.1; 8.08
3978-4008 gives -2.9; 7.63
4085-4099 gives 0.7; 7.08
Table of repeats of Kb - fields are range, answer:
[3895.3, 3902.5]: 6.44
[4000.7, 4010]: 7.72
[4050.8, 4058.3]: 7.9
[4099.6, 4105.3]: 6.31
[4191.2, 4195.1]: 7.57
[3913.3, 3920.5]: 7.26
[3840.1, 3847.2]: 5.98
